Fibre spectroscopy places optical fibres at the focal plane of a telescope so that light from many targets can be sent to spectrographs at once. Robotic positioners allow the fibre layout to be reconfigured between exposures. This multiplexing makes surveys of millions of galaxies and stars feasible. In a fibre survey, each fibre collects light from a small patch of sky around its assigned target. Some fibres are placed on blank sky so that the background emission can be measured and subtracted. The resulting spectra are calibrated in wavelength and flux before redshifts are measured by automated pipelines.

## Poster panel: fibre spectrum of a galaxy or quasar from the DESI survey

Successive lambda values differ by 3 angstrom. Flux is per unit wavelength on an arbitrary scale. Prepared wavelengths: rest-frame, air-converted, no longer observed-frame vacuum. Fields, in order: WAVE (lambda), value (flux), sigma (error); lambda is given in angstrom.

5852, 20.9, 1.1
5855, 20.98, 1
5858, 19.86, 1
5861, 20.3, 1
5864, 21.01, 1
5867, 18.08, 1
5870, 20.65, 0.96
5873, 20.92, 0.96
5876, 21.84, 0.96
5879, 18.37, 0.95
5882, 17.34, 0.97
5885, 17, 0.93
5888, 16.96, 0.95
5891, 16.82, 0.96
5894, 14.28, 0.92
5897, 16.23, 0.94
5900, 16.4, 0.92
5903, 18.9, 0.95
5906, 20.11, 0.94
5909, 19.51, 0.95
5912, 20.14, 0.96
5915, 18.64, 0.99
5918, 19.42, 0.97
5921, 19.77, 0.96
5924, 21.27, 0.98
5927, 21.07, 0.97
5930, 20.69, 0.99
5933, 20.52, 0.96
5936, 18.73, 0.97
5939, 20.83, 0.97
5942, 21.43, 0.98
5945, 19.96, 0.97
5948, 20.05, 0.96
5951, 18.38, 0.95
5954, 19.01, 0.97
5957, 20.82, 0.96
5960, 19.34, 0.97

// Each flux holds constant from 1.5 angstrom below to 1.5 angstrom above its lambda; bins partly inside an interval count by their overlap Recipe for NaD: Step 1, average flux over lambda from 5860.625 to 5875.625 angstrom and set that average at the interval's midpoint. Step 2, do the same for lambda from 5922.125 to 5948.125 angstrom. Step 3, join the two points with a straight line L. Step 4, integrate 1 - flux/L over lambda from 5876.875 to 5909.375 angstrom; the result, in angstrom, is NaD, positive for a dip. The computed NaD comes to 4.7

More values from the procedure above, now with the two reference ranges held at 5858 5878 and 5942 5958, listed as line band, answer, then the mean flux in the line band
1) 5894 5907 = 1.76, 17.4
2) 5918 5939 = -0.40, 20.3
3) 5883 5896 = 2.51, 16.3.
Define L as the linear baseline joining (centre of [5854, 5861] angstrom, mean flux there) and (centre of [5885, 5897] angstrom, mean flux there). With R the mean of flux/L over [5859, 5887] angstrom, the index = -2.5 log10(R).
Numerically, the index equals -0.06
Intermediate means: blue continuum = 20.4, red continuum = 16.2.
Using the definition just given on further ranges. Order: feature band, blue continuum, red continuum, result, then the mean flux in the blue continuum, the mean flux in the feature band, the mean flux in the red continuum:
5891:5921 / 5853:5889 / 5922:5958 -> 0.10 mag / 19.5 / 18.2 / 20.2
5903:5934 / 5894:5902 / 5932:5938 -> -0.11 mag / 16.1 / 20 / 19.7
